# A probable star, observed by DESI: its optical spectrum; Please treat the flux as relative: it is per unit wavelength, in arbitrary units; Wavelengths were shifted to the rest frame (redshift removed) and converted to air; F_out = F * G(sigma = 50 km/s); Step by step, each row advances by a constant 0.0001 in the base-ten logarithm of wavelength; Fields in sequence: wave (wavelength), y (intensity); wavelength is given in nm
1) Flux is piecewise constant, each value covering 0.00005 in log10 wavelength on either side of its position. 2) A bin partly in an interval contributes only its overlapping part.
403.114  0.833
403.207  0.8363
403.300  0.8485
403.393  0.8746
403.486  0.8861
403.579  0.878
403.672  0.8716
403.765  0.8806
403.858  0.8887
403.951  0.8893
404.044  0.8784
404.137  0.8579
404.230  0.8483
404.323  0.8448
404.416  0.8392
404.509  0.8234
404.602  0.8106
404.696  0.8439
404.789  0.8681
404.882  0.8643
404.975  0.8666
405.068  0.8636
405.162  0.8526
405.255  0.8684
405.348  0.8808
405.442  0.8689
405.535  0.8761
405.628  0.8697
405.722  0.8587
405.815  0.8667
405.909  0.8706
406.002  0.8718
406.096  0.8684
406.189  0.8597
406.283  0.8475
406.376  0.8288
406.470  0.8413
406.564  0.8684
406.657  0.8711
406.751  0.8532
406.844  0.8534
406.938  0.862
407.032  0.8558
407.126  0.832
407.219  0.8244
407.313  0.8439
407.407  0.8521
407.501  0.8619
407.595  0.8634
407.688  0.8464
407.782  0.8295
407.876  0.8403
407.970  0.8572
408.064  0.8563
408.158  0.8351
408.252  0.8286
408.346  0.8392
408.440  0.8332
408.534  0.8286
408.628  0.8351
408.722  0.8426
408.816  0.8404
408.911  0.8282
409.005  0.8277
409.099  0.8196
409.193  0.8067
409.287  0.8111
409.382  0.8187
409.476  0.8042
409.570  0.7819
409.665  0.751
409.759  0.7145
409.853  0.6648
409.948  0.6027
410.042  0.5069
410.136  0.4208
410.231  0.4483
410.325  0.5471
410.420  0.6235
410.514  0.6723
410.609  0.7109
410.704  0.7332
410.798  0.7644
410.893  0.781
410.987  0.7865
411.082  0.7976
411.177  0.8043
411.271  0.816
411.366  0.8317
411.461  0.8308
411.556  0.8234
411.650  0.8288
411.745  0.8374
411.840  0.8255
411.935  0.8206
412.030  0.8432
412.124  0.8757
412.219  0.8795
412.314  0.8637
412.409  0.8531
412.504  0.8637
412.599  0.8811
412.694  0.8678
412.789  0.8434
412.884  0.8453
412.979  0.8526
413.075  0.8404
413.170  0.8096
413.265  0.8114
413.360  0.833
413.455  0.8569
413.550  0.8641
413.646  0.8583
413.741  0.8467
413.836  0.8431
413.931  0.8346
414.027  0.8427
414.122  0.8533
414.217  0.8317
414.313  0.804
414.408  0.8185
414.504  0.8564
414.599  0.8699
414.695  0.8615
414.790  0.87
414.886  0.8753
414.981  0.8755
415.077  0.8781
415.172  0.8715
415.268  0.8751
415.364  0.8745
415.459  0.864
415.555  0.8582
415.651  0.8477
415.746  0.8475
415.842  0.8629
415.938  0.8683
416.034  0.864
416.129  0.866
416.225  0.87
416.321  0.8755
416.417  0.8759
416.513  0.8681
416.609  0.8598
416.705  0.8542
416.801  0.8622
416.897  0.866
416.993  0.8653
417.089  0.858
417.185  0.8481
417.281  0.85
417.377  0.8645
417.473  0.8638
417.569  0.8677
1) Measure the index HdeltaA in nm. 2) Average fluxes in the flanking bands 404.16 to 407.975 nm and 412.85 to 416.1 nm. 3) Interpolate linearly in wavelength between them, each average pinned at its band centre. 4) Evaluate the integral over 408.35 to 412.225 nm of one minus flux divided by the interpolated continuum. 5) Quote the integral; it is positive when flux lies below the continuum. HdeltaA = 0.42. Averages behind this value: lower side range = 0.854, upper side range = 0.852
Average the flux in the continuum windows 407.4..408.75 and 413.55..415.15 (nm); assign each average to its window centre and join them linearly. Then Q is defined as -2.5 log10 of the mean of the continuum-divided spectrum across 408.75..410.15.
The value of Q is 0.14 mag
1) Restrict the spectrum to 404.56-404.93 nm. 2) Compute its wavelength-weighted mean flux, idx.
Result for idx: 0.847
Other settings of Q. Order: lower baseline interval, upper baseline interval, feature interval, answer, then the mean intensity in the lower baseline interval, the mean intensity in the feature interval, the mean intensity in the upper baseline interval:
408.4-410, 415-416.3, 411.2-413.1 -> -0.03 mag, 0.788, 0.846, 0.866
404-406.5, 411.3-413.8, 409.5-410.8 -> 0.31 mag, 0.857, 0.637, 0.845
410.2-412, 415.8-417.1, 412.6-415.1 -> -0.05 mag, 0.755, 0.848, 0.865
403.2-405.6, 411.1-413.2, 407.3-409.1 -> 0.01 mag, 0.862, 0.841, 0.842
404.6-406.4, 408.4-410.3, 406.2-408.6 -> -0.06 mag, 0.862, 0.846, 0.737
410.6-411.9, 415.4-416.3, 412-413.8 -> -0.04 mag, 0.801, 0.852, 0.862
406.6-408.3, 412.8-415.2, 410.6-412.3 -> 0.04 mag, 0.849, 0.814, 0.848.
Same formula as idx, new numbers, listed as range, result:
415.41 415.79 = 0.856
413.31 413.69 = 0.852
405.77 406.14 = 0.868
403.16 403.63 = 0.863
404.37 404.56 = 0.832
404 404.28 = 0.862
